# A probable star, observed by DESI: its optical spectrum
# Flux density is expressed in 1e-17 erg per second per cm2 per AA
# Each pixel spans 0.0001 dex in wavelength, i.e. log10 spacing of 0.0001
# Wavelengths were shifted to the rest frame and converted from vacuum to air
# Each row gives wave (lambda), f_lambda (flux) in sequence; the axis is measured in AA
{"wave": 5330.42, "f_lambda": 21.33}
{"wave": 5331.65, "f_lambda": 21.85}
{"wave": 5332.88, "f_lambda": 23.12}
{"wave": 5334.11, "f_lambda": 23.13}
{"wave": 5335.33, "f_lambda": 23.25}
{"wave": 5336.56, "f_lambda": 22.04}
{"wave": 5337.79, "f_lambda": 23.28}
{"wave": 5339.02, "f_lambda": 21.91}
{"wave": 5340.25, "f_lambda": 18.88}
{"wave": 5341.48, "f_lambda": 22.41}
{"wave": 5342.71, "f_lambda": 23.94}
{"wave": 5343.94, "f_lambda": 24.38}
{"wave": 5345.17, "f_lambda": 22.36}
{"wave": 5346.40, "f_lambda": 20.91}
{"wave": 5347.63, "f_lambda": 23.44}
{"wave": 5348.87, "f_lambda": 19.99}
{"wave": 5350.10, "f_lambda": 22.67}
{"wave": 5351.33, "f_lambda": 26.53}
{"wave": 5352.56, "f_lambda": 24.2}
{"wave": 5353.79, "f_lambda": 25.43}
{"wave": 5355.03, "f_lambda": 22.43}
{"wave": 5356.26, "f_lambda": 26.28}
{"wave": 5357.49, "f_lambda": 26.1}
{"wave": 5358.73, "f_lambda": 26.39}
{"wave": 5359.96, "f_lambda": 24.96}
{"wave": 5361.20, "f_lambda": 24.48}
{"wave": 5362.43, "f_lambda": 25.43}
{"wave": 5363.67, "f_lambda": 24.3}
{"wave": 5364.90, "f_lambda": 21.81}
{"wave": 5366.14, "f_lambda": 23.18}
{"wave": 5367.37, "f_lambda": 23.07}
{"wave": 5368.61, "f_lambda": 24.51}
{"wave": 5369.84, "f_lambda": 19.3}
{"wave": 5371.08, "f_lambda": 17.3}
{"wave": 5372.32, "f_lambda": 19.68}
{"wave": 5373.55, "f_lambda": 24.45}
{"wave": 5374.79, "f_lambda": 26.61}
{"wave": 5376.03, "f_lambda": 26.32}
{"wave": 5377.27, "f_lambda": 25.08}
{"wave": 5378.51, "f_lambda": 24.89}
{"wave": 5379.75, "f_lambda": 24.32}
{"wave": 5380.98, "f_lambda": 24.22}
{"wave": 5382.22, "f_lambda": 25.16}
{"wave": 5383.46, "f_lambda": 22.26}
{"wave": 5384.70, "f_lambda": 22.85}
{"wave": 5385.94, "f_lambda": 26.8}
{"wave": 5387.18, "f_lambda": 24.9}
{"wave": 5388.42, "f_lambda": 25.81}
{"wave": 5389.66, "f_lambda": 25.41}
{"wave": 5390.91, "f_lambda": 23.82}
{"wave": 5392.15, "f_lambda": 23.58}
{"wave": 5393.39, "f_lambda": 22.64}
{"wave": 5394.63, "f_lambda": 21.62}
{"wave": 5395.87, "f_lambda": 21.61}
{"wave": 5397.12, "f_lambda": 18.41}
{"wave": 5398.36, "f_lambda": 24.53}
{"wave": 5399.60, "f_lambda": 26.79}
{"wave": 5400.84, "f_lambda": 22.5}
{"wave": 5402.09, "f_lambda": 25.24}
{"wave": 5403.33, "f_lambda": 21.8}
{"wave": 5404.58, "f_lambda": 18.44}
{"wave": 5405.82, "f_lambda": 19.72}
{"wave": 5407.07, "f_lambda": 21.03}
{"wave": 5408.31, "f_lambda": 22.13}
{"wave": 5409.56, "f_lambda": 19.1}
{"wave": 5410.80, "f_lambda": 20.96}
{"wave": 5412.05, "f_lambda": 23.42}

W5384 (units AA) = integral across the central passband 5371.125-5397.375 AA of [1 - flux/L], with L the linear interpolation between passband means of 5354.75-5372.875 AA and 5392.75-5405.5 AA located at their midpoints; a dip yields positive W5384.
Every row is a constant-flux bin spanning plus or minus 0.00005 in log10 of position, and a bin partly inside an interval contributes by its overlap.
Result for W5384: -1.2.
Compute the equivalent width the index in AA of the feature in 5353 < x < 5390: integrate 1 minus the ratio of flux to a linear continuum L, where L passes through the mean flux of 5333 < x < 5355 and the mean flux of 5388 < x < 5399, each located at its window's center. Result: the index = -1.9 AA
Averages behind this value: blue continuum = 22.9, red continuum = 23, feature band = 24.1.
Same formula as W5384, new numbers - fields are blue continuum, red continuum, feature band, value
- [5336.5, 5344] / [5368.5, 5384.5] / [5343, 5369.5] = -1.33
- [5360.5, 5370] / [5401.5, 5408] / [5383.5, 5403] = -1.58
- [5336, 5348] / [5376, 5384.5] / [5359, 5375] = 0.47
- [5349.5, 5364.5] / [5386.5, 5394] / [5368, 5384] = 0.78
